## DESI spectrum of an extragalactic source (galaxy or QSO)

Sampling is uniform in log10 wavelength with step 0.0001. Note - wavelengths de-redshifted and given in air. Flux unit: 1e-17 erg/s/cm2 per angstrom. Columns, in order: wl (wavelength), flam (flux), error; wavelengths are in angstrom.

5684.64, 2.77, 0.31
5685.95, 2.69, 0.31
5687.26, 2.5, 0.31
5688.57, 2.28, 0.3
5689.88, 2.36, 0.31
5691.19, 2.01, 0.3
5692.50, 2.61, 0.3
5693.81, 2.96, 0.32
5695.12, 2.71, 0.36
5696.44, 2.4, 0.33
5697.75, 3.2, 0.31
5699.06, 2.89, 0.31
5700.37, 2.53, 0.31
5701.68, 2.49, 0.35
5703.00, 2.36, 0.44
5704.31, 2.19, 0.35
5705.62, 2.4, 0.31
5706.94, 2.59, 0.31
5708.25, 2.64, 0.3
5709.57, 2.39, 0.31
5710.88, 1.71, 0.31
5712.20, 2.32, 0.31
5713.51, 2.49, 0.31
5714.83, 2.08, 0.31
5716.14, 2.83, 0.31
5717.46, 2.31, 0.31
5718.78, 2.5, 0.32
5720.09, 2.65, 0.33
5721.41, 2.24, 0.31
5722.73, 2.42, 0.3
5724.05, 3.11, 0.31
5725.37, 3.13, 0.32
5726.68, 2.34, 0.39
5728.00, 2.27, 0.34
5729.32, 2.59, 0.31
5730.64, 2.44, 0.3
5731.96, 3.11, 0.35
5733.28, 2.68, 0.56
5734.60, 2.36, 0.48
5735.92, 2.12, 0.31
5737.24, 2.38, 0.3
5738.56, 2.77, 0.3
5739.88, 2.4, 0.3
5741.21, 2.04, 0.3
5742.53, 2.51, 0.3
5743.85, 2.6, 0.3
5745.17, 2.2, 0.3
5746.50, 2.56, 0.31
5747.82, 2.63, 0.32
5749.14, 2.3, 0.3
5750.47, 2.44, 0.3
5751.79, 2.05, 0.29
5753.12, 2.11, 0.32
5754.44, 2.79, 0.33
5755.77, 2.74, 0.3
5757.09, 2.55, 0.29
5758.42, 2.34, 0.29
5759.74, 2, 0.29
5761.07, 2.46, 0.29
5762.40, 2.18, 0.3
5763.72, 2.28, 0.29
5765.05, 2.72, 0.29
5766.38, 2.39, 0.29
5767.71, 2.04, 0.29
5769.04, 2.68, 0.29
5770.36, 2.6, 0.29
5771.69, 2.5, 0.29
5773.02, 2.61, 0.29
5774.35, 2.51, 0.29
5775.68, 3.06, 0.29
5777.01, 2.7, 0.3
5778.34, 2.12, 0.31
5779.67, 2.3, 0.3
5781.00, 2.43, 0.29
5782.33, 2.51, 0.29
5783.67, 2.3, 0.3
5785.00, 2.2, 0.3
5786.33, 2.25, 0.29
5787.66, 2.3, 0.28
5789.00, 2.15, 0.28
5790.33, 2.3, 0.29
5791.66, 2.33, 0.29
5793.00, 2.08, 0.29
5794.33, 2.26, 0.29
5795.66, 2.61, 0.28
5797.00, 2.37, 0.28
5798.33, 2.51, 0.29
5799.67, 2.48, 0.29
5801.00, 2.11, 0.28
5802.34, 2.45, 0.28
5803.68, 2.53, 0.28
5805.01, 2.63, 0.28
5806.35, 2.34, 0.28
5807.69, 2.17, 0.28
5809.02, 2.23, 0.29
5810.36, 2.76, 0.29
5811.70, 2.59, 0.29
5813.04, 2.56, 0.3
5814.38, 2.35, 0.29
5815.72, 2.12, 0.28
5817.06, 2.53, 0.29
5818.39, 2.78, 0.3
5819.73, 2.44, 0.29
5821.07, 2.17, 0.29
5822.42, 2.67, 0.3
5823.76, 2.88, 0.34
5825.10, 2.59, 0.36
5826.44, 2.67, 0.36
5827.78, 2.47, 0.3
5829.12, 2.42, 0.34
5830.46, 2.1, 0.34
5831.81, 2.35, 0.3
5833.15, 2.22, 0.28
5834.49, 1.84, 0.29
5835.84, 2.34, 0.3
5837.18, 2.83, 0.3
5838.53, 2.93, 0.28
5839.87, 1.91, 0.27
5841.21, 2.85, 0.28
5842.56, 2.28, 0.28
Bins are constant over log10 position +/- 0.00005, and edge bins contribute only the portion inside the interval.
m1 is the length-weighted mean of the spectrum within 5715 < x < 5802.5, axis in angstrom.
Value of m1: 2.44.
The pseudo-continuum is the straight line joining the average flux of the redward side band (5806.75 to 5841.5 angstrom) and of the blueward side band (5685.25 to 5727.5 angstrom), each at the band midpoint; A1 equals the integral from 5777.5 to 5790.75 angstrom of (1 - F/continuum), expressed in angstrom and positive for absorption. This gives 1.0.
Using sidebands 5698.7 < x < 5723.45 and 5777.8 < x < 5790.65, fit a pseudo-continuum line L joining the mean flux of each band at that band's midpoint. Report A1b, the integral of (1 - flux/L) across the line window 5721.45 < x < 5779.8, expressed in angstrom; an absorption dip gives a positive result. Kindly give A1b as -3.3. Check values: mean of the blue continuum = 2.42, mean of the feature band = 2.48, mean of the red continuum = 2.29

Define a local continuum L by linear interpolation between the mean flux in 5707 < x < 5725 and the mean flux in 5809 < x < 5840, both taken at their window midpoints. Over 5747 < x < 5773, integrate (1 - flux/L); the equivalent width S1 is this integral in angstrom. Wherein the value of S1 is 0.4 angstrom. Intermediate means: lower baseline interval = 2.45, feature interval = 2.42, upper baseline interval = 2.46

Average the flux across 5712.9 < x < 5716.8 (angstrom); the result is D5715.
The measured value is 2.47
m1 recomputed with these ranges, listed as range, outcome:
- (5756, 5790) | 2.41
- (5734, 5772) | 2.4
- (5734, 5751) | 2.41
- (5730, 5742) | 2.48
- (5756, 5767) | 2.38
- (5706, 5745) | 2.48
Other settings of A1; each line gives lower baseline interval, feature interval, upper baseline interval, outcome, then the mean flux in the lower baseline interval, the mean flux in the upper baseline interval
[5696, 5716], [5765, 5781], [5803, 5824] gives -0.3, 2.46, 2.48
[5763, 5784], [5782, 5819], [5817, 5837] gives 1.2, 2.49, 2.44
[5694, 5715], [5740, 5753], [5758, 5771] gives 0.2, 2.48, 2.37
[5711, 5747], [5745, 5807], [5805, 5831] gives 1.8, 2.49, 2.47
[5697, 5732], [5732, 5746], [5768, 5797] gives 0.2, 2.52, 2.41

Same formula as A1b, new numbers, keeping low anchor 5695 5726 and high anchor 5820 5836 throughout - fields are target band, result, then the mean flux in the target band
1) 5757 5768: 0.6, 2.33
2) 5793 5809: 0.3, 2.39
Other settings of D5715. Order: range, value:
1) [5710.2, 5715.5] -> 2.16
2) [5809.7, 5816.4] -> 2.47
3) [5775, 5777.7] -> 2.87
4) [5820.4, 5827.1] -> 2.59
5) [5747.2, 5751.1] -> 2.45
